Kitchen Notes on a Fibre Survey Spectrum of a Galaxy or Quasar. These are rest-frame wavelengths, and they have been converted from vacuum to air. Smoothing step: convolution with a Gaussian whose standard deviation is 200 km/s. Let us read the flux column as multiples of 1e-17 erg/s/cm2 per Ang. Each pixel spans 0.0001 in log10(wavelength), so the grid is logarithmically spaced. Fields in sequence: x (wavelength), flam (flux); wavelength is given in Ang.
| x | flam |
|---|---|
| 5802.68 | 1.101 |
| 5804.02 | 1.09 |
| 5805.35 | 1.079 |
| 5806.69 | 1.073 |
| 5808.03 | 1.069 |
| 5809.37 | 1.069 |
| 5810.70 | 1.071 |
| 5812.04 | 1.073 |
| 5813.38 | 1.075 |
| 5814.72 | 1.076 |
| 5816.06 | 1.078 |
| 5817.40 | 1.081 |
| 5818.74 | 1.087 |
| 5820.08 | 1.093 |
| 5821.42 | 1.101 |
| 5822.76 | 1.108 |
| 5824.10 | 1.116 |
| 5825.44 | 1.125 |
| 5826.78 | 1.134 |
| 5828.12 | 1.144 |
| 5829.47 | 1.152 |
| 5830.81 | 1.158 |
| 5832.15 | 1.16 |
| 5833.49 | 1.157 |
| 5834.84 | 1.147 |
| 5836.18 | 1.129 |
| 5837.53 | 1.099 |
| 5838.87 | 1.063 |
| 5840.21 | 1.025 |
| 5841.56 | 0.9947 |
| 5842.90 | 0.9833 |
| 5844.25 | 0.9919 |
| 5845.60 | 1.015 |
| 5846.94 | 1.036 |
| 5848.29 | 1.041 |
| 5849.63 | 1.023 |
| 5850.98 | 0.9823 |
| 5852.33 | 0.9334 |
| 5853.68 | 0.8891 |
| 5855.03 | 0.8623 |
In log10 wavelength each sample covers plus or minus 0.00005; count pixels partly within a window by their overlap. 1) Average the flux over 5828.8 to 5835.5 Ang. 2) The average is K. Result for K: 1.16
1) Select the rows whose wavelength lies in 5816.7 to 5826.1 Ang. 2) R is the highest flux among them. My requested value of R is 1.125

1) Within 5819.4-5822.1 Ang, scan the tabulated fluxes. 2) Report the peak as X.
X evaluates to 1.101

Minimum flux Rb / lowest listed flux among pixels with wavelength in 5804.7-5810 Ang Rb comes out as 1.069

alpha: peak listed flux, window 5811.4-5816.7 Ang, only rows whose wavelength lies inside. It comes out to 1.078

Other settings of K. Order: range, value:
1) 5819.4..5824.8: 1.11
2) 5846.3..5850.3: 1.03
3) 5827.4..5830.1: 1.15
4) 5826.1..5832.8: 1.15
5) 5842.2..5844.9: 0.988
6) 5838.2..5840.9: 1.04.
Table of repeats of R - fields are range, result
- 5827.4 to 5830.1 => 1.152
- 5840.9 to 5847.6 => 1.036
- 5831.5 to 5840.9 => 1.16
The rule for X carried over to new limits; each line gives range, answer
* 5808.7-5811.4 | 1.071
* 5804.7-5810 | 1.079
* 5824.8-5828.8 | 1.144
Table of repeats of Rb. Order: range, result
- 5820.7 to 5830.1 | 1.101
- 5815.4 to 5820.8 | 1.078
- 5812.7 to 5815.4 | 1.075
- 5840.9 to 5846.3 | 0.9833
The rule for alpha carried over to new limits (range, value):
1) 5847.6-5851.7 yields 1.041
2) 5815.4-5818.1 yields 1.081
